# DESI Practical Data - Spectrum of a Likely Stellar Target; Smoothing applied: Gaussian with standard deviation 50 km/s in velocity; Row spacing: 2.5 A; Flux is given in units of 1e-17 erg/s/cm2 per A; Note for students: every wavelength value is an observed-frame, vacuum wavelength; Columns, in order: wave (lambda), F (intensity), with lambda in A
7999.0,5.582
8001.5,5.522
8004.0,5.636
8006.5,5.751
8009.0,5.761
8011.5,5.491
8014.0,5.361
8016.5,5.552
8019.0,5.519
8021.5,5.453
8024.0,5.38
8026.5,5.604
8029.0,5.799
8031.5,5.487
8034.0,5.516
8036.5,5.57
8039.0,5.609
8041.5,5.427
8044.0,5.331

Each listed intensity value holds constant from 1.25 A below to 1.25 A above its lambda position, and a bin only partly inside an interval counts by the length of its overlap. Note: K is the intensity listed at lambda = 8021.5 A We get 5.453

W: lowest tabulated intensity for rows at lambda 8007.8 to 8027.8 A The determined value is 5.361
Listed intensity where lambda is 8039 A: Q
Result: 5.609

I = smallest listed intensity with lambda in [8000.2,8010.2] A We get 5.522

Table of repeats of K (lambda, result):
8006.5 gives 5.751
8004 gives 5.636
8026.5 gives 5.604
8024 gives 5.38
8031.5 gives 5.487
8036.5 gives 5.57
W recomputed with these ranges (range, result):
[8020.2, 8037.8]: 5.38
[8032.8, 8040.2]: 5.516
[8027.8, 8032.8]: 5.487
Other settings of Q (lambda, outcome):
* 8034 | 5.516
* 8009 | 5.761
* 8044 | 5.331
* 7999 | 5.582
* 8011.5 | 5.491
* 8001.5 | 5.522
